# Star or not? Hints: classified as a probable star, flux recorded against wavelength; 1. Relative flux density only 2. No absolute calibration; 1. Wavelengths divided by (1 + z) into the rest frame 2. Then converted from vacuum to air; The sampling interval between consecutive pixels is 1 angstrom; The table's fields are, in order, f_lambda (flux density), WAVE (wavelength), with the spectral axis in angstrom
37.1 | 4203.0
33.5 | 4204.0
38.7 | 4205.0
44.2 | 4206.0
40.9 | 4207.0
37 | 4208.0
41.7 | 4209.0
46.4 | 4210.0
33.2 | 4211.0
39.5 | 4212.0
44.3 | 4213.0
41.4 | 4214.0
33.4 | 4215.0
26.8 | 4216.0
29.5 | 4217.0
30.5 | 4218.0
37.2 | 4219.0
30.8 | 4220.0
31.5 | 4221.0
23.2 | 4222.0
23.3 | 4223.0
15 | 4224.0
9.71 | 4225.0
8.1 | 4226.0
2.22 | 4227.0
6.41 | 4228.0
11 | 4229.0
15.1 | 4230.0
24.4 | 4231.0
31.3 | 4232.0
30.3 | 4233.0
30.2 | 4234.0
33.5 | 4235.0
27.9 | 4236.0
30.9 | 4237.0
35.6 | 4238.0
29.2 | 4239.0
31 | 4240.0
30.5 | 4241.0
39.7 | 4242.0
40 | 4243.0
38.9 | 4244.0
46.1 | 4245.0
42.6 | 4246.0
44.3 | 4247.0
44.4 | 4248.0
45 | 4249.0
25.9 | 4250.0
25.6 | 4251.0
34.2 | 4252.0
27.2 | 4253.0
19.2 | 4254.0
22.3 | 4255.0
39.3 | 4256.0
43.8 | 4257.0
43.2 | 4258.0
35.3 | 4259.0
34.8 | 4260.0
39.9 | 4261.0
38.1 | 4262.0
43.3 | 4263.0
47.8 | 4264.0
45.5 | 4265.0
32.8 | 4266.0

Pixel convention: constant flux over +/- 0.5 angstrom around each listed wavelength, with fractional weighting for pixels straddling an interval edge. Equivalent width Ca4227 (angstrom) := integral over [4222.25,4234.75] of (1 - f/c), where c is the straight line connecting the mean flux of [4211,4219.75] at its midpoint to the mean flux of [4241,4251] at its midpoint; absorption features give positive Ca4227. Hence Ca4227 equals 6.5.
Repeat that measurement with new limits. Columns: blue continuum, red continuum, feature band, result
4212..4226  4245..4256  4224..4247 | 3.39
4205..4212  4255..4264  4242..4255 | 1.23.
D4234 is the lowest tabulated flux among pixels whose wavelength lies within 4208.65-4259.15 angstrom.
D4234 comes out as 2.22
